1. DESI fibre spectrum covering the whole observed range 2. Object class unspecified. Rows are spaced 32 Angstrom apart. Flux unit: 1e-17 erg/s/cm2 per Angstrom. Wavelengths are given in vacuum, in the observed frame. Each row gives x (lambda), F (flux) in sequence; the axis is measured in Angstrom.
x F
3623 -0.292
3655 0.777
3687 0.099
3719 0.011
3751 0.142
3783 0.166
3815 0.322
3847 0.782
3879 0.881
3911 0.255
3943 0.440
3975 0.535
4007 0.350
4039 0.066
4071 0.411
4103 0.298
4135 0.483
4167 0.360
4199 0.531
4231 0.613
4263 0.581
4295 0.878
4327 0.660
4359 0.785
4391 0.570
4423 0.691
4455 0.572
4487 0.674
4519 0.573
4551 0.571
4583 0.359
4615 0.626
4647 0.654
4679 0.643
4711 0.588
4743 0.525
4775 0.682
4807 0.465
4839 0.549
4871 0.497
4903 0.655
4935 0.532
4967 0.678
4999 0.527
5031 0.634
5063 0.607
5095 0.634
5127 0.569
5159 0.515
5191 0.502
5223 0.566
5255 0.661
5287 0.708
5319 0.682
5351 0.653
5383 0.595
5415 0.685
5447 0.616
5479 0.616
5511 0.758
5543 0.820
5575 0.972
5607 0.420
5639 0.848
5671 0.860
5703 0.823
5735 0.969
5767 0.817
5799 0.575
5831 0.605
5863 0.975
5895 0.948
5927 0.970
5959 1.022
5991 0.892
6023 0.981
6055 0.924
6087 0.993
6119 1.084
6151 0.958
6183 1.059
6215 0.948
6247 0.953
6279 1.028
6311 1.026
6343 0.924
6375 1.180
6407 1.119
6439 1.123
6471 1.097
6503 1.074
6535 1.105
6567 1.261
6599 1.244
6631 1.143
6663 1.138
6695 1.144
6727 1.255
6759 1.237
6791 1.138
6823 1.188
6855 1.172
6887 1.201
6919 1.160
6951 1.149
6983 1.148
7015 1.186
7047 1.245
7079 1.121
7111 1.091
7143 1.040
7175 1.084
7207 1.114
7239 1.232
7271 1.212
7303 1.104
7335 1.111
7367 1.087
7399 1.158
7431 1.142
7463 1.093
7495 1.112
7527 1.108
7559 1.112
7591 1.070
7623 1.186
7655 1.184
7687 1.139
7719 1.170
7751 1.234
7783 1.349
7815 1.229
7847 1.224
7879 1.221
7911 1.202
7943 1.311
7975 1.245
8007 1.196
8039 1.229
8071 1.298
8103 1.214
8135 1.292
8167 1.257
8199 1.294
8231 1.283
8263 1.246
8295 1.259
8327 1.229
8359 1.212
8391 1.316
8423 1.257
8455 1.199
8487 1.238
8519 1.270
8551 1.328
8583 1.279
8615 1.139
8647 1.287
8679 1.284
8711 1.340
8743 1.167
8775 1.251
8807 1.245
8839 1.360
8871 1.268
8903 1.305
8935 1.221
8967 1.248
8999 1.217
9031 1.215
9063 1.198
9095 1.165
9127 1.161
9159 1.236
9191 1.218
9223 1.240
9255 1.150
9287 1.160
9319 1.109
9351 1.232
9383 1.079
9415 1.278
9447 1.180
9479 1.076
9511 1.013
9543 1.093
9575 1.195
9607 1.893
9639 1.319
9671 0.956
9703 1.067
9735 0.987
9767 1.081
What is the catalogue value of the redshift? 0.463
